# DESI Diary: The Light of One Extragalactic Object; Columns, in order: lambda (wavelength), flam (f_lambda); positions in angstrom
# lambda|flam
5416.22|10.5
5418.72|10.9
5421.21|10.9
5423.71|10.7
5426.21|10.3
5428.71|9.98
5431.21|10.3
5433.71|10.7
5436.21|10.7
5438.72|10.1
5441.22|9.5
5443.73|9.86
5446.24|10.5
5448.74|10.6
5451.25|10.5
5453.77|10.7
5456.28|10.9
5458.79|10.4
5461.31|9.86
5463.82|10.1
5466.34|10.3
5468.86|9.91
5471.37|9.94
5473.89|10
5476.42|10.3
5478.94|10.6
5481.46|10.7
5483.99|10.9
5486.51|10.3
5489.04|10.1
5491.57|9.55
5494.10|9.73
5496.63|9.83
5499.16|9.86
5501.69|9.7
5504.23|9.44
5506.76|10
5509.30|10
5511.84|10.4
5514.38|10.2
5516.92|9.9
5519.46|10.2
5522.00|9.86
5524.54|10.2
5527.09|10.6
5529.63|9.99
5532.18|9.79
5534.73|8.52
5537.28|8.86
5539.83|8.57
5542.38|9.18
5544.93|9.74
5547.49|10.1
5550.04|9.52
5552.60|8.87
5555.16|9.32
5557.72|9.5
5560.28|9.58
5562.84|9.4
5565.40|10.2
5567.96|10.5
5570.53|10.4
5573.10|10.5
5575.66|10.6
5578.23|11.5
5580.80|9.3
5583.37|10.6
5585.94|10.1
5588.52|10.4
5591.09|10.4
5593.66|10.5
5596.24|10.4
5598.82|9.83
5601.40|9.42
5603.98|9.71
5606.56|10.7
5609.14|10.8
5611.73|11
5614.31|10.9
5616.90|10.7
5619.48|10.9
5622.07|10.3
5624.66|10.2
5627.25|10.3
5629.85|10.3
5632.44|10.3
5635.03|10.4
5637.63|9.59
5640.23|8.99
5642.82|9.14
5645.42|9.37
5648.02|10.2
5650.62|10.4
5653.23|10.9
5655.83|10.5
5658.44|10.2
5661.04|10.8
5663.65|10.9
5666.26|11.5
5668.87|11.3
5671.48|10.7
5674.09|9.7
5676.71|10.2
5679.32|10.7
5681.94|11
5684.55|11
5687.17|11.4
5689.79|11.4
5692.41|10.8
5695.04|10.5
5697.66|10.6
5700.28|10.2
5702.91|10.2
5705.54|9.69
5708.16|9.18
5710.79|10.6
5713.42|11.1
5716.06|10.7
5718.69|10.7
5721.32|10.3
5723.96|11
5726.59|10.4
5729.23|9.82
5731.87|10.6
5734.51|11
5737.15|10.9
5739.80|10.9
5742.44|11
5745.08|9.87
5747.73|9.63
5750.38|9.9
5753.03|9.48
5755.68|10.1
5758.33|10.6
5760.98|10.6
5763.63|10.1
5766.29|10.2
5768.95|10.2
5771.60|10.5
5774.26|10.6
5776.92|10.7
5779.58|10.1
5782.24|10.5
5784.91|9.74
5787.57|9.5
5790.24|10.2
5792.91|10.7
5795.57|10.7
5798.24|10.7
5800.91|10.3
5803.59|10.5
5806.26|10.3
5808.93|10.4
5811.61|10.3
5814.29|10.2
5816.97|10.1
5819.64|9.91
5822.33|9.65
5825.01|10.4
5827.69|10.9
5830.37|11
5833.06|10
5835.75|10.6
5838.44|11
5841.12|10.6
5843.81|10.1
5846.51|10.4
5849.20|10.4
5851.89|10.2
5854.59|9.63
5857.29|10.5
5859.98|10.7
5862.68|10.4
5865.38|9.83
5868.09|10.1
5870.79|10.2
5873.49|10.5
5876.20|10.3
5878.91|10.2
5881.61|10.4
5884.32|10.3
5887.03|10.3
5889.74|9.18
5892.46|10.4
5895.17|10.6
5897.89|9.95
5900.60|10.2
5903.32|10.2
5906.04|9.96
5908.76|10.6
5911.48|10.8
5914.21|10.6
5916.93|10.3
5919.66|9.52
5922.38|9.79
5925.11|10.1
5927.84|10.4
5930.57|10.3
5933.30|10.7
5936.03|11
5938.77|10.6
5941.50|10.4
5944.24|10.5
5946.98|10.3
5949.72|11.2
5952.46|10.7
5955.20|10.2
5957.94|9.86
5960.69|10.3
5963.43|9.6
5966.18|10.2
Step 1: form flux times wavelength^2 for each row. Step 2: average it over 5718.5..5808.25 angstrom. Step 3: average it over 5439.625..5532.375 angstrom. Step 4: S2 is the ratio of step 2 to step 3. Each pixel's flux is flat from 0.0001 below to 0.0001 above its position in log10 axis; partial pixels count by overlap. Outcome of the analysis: 1.13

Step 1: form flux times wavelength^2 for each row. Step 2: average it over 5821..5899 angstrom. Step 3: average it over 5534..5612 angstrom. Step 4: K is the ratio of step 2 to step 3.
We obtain 1.15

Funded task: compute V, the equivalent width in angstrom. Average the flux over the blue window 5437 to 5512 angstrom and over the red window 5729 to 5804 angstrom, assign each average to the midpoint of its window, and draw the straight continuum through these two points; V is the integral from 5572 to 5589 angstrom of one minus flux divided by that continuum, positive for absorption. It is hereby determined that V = -0.35 angstrom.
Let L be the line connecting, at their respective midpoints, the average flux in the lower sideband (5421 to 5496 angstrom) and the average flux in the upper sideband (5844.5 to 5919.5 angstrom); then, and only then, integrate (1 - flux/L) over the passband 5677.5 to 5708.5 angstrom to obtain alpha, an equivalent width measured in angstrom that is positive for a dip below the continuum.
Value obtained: -0.99 angstrom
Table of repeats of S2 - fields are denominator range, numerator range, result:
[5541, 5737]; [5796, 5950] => 1.08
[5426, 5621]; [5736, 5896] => 1.13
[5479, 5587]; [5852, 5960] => 1.18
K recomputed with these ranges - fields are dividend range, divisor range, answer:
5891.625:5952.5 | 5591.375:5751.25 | 1.09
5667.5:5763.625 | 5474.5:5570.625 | 1.14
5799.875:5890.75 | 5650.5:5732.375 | 1.02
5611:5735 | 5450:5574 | 1.12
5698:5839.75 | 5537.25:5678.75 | 1.08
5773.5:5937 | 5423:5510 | 1.16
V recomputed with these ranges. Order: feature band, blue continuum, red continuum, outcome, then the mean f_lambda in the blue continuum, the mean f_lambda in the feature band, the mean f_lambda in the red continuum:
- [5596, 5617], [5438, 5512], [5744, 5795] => -0.4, 10.1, 10.4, 10.2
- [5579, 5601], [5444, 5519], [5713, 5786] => 0.2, 10.2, 10.2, 10.4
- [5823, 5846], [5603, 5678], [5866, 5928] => -0.7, 10.4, 10.5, 10.2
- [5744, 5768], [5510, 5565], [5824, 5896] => 0.1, 9.65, 10.1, 10.3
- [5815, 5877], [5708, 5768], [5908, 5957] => 0.6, 10.4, 10.3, 10.4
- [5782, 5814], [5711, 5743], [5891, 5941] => 0.7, 10.7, 10.3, 10.3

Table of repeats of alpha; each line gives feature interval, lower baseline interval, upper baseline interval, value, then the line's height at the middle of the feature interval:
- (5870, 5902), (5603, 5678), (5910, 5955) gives 0.7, 10.4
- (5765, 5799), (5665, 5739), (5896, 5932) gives 0.4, 10.5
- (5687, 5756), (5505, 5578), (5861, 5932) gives -2.8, 10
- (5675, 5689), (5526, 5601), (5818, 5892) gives -1.1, 10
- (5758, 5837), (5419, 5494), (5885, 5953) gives 0.0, 10.3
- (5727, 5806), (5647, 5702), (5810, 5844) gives 1.3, 10.5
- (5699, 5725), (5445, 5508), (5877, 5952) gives -0.2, 10.3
